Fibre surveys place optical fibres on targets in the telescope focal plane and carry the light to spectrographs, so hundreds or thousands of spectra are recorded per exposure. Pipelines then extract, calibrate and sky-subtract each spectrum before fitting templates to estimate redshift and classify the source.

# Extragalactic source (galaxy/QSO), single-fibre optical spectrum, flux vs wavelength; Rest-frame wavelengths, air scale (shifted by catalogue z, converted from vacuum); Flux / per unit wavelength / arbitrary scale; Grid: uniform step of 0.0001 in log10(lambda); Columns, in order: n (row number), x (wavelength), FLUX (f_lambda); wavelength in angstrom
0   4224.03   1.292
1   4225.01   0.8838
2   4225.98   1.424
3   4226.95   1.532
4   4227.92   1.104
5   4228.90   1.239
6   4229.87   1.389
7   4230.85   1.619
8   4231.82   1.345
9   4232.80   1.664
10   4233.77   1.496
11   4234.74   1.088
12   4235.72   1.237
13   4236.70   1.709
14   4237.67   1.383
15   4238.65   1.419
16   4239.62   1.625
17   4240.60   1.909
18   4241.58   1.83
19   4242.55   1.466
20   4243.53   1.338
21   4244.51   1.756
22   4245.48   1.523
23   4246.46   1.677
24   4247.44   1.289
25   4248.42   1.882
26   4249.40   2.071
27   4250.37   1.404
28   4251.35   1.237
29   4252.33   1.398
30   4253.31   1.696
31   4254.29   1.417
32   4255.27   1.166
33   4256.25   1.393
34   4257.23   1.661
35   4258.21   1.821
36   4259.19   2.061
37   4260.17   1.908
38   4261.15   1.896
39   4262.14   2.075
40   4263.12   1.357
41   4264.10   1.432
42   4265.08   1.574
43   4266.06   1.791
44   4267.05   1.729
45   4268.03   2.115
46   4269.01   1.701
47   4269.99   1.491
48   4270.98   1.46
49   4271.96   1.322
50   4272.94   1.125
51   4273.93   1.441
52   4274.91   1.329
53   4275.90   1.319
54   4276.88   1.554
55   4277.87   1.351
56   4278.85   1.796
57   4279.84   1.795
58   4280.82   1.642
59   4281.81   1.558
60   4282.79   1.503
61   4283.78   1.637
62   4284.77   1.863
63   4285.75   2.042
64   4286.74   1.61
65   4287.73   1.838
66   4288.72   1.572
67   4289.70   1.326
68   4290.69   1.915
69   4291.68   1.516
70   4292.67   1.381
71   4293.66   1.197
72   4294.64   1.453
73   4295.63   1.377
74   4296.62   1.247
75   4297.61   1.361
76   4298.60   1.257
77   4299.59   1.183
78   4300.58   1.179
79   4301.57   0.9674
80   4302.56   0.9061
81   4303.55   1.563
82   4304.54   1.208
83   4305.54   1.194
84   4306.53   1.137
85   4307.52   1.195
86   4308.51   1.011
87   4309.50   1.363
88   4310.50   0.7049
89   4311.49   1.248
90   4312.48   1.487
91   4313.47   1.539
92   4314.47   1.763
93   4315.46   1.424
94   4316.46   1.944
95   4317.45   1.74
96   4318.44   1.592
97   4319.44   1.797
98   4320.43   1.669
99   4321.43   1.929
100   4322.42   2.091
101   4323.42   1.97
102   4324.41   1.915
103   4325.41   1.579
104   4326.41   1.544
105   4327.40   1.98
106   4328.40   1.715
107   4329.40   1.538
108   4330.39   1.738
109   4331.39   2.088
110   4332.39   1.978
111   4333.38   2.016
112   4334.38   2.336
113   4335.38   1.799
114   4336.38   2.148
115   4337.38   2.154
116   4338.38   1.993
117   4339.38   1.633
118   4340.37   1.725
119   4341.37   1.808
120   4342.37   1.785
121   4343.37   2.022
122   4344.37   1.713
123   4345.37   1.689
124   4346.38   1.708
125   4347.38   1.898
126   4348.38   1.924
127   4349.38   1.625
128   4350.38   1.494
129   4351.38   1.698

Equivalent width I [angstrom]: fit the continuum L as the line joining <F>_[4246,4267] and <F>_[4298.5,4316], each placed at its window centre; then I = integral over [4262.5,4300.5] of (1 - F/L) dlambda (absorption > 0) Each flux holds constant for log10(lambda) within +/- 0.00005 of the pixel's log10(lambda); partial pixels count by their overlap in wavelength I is -2.40 angstrom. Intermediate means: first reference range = 1.63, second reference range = 1.24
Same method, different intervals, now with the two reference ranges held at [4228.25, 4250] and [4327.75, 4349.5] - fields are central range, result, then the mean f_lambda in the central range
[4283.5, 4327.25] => 6.70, 1.49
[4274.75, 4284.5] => 0.65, 1.56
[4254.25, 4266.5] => -0.42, 1.67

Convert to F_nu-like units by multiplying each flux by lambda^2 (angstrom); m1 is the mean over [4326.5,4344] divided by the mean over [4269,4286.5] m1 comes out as 1.26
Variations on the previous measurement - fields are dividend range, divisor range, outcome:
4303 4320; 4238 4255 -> 0.92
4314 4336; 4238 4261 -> 1.18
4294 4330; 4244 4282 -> 0.94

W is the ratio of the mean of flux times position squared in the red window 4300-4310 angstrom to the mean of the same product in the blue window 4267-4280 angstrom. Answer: 0.8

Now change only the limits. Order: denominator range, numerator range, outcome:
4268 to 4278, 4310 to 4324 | 1.16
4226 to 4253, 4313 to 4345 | 1.27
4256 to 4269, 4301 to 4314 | 0.69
